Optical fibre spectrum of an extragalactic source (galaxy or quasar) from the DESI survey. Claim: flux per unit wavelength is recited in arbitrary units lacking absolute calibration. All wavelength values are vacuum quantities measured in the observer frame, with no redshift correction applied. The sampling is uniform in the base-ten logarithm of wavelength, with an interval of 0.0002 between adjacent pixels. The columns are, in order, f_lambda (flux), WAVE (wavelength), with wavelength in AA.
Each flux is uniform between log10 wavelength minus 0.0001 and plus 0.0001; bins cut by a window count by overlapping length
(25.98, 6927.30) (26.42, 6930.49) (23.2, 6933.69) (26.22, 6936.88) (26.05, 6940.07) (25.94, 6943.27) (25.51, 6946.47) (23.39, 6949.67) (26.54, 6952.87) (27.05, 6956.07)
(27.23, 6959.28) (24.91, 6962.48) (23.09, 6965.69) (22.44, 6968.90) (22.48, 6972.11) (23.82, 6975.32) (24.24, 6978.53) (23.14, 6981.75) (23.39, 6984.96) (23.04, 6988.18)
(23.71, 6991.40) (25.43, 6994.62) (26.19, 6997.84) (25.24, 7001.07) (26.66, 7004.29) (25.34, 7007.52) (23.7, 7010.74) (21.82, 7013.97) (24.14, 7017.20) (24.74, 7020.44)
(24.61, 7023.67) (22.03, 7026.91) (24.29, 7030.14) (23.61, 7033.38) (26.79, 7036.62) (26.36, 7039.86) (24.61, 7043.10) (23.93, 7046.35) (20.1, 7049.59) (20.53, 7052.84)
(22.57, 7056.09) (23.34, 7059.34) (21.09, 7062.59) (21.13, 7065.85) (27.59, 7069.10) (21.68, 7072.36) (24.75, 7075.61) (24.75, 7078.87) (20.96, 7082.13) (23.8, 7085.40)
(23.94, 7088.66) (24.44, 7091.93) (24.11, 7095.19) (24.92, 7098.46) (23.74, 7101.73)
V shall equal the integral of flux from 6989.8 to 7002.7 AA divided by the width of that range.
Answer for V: 25.1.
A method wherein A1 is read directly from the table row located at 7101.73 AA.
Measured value 23.74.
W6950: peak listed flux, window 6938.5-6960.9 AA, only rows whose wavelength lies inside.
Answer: 27.23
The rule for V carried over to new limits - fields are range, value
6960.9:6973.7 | 23.2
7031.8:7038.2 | 25.2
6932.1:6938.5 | 24.8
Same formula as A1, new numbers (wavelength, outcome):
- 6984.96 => 23.39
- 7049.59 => 20.1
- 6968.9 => 22.44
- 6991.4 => 23.71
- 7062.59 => 21.09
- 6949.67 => 23.39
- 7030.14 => 24.29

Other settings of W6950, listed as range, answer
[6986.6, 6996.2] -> 25.43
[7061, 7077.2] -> 27.59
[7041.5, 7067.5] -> 24.61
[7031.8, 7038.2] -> 26.79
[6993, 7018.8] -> 26.66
